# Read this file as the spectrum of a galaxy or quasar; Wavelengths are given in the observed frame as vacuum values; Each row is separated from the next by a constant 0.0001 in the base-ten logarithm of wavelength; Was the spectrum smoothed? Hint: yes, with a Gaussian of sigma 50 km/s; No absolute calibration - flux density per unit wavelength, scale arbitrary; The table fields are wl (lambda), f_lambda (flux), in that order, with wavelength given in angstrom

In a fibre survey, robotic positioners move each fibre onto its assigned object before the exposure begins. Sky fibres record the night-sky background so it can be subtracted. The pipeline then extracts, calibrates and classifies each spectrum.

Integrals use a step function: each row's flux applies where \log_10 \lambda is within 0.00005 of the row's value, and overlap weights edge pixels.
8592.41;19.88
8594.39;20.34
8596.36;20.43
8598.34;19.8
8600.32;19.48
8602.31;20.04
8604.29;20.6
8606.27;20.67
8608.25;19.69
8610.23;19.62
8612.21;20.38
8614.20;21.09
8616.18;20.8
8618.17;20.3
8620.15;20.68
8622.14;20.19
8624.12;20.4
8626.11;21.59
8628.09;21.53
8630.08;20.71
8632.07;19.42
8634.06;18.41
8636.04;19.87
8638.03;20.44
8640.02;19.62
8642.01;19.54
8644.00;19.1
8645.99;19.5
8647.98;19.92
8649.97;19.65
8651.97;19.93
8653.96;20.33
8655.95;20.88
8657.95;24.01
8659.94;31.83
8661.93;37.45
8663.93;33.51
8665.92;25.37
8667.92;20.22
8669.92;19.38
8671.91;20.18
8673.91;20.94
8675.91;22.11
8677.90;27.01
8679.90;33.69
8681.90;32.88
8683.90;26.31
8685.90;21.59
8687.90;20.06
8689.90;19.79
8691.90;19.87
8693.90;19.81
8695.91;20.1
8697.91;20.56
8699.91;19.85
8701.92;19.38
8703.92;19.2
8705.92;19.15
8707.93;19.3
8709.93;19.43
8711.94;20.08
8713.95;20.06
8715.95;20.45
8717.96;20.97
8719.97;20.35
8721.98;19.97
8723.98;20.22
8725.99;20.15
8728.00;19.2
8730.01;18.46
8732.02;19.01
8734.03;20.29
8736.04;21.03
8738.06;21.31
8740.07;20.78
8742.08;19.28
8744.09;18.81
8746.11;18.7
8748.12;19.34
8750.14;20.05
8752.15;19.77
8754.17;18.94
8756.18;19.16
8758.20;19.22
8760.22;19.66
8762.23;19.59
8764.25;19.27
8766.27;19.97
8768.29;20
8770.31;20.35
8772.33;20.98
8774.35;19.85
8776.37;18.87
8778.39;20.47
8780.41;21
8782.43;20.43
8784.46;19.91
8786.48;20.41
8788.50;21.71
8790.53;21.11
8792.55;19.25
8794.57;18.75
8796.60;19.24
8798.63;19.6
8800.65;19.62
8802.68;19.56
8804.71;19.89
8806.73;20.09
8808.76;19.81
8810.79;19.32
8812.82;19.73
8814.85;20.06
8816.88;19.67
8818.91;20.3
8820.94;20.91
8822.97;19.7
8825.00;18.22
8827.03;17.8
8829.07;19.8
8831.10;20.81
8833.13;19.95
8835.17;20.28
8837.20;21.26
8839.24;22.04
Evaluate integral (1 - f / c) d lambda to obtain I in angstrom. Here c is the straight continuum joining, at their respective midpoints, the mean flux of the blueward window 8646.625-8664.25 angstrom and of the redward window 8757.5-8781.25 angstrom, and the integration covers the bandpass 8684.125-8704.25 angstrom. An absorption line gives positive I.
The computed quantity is 2.5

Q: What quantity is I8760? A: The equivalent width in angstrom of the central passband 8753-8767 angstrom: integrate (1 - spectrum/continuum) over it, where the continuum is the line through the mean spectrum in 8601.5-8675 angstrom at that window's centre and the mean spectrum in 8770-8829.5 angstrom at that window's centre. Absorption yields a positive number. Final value 0.6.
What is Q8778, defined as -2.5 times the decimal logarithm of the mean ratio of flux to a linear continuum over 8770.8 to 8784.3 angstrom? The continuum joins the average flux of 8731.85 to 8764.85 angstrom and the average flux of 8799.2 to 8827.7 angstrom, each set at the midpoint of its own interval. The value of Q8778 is -0.03 mag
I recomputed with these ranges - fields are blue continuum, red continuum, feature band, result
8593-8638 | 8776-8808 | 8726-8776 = 0.9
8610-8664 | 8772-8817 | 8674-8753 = -0.5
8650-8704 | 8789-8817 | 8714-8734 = 2.0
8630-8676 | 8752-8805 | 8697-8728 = 1.7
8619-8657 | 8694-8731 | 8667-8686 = -4.4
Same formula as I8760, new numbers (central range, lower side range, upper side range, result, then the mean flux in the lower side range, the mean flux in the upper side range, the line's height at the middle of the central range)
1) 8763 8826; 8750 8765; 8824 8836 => -1.6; 19.4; 19.5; 19.4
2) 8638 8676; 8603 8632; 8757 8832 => -4.4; 20.5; 19.9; 20.4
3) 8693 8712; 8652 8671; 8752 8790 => 3.1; 25.6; 20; 23.5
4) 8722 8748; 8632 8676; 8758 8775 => 1.0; 22.3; 19.9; 20.6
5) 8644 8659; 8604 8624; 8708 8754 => -0.2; 20.4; 19.9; 20.2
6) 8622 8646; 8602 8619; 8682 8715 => 0.5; 20.4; 20.6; 20.4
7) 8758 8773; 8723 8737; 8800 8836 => -0.1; 19.8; 19.7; 19.8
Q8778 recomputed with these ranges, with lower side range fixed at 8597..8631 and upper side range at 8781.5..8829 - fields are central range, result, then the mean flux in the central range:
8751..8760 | 0.04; 19.3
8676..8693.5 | -0.22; 24.8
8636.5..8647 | 0.04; 19.7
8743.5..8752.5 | 0.04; 19.3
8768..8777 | -0.01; 20.1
